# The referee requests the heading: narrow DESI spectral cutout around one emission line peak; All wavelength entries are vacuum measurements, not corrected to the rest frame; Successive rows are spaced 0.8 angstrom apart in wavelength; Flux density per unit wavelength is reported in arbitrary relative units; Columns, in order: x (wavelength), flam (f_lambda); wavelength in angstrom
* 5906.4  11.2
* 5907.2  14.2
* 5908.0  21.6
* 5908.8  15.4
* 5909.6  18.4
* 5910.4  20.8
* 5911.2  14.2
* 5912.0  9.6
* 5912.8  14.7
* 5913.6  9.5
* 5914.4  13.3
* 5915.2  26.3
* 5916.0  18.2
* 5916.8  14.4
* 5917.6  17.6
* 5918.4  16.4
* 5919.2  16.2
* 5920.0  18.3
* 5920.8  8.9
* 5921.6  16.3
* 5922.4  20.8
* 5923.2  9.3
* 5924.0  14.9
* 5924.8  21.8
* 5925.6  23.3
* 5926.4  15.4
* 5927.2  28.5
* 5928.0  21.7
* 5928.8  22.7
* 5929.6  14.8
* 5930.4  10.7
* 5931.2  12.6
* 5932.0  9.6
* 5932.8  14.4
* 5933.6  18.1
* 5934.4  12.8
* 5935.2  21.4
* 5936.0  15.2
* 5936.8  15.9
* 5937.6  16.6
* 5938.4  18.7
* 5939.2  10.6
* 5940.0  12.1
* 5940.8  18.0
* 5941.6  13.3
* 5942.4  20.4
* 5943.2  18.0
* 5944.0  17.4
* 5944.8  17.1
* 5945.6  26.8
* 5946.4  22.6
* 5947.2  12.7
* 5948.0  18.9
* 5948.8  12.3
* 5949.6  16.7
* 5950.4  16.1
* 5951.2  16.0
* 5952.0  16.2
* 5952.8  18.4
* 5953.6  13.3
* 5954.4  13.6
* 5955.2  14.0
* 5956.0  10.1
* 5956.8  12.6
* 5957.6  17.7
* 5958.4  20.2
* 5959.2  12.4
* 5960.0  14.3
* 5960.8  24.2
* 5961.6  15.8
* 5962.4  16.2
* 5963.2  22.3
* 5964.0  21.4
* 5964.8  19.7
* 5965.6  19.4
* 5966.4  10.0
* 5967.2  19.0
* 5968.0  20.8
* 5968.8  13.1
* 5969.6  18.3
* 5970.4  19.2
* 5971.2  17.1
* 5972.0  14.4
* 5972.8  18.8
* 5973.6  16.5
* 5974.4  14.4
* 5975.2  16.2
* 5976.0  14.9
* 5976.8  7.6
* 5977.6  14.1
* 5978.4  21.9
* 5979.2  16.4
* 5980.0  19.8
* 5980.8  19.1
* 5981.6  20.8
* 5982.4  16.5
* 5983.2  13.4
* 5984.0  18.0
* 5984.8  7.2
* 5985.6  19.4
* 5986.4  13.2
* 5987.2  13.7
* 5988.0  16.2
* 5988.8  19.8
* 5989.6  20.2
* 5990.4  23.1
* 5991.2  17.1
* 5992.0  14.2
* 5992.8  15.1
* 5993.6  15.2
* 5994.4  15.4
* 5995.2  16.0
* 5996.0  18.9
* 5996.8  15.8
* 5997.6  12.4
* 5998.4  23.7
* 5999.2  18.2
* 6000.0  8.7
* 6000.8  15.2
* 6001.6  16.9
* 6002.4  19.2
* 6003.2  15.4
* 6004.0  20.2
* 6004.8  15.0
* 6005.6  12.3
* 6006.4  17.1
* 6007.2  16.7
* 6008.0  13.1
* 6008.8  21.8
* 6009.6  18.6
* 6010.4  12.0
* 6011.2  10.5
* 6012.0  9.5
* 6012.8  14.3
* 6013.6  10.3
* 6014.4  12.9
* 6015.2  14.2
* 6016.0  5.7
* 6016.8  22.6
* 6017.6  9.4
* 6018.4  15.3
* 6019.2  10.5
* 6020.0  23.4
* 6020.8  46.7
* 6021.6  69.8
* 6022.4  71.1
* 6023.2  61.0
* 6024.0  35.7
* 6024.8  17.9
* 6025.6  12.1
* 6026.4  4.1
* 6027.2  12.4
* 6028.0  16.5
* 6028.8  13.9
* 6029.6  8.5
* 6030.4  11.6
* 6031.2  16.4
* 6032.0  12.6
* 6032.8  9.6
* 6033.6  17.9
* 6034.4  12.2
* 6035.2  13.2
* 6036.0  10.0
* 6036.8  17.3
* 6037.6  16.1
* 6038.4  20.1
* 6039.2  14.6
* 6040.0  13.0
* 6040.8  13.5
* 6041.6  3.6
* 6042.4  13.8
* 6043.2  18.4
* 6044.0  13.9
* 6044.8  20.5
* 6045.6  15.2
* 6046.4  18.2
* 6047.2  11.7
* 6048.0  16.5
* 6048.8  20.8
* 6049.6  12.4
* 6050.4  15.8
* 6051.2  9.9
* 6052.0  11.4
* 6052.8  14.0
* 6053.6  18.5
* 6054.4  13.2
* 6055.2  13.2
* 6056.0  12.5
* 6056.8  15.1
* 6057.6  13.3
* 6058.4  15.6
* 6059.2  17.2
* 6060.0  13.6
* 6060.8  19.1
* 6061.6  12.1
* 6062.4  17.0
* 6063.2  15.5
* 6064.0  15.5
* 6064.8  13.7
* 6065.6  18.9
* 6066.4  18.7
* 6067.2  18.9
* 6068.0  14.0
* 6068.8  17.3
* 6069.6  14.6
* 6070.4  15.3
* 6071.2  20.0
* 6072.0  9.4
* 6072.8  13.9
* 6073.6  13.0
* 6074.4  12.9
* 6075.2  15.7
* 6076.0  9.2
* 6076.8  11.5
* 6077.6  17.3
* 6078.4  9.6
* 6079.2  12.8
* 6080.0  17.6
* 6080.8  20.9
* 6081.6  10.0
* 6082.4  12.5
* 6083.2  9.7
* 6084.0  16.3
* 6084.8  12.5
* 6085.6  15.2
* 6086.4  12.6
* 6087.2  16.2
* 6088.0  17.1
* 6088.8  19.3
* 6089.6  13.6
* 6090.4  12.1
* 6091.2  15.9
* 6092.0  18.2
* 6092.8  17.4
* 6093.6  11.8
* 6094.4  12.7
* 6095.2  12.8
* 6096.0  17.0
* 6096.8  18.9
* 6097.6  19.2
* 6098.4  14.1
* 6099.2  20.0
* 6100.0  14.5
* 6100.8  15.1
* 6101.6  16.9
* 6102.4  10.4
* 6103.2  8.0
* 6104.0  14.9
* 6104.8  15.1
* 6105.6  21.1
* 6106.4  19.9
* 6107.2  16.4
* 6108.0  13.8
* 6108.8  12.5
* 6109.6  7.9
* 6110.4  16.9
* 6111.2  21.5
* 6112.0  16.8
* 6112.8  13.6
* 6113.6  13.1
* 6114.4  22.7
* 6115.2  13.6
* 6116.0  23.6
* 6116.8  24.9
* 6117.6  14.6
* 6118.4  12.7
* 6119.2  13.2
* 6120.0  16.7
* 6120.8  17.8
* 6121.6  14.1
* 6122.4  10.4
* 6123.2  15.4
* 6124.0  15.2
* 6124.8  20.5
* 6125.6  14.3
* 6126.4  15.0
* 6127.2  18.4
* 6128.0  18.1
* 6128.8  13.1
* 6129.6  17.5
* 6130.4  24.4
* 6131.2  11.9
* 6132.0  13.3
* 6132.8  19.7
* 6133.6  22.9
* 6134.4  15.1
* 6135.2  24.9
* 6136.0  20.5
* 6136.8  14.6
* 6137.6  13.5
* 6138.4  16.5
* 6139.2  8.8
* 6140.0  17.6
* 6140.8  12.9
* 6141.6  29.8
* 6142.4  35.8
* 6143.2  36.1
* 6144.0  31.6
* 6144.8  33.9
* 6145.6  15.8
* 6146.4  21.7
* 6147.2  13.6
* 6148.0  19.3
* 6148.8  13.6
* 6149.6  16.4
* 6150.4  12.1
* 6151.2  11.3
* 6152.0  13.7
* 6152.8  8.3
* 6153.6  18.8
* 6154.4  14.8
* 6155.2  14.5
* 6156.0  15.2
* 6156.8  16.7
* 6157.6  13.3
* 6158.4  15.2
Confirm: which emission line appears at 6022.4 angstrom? Hbeta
